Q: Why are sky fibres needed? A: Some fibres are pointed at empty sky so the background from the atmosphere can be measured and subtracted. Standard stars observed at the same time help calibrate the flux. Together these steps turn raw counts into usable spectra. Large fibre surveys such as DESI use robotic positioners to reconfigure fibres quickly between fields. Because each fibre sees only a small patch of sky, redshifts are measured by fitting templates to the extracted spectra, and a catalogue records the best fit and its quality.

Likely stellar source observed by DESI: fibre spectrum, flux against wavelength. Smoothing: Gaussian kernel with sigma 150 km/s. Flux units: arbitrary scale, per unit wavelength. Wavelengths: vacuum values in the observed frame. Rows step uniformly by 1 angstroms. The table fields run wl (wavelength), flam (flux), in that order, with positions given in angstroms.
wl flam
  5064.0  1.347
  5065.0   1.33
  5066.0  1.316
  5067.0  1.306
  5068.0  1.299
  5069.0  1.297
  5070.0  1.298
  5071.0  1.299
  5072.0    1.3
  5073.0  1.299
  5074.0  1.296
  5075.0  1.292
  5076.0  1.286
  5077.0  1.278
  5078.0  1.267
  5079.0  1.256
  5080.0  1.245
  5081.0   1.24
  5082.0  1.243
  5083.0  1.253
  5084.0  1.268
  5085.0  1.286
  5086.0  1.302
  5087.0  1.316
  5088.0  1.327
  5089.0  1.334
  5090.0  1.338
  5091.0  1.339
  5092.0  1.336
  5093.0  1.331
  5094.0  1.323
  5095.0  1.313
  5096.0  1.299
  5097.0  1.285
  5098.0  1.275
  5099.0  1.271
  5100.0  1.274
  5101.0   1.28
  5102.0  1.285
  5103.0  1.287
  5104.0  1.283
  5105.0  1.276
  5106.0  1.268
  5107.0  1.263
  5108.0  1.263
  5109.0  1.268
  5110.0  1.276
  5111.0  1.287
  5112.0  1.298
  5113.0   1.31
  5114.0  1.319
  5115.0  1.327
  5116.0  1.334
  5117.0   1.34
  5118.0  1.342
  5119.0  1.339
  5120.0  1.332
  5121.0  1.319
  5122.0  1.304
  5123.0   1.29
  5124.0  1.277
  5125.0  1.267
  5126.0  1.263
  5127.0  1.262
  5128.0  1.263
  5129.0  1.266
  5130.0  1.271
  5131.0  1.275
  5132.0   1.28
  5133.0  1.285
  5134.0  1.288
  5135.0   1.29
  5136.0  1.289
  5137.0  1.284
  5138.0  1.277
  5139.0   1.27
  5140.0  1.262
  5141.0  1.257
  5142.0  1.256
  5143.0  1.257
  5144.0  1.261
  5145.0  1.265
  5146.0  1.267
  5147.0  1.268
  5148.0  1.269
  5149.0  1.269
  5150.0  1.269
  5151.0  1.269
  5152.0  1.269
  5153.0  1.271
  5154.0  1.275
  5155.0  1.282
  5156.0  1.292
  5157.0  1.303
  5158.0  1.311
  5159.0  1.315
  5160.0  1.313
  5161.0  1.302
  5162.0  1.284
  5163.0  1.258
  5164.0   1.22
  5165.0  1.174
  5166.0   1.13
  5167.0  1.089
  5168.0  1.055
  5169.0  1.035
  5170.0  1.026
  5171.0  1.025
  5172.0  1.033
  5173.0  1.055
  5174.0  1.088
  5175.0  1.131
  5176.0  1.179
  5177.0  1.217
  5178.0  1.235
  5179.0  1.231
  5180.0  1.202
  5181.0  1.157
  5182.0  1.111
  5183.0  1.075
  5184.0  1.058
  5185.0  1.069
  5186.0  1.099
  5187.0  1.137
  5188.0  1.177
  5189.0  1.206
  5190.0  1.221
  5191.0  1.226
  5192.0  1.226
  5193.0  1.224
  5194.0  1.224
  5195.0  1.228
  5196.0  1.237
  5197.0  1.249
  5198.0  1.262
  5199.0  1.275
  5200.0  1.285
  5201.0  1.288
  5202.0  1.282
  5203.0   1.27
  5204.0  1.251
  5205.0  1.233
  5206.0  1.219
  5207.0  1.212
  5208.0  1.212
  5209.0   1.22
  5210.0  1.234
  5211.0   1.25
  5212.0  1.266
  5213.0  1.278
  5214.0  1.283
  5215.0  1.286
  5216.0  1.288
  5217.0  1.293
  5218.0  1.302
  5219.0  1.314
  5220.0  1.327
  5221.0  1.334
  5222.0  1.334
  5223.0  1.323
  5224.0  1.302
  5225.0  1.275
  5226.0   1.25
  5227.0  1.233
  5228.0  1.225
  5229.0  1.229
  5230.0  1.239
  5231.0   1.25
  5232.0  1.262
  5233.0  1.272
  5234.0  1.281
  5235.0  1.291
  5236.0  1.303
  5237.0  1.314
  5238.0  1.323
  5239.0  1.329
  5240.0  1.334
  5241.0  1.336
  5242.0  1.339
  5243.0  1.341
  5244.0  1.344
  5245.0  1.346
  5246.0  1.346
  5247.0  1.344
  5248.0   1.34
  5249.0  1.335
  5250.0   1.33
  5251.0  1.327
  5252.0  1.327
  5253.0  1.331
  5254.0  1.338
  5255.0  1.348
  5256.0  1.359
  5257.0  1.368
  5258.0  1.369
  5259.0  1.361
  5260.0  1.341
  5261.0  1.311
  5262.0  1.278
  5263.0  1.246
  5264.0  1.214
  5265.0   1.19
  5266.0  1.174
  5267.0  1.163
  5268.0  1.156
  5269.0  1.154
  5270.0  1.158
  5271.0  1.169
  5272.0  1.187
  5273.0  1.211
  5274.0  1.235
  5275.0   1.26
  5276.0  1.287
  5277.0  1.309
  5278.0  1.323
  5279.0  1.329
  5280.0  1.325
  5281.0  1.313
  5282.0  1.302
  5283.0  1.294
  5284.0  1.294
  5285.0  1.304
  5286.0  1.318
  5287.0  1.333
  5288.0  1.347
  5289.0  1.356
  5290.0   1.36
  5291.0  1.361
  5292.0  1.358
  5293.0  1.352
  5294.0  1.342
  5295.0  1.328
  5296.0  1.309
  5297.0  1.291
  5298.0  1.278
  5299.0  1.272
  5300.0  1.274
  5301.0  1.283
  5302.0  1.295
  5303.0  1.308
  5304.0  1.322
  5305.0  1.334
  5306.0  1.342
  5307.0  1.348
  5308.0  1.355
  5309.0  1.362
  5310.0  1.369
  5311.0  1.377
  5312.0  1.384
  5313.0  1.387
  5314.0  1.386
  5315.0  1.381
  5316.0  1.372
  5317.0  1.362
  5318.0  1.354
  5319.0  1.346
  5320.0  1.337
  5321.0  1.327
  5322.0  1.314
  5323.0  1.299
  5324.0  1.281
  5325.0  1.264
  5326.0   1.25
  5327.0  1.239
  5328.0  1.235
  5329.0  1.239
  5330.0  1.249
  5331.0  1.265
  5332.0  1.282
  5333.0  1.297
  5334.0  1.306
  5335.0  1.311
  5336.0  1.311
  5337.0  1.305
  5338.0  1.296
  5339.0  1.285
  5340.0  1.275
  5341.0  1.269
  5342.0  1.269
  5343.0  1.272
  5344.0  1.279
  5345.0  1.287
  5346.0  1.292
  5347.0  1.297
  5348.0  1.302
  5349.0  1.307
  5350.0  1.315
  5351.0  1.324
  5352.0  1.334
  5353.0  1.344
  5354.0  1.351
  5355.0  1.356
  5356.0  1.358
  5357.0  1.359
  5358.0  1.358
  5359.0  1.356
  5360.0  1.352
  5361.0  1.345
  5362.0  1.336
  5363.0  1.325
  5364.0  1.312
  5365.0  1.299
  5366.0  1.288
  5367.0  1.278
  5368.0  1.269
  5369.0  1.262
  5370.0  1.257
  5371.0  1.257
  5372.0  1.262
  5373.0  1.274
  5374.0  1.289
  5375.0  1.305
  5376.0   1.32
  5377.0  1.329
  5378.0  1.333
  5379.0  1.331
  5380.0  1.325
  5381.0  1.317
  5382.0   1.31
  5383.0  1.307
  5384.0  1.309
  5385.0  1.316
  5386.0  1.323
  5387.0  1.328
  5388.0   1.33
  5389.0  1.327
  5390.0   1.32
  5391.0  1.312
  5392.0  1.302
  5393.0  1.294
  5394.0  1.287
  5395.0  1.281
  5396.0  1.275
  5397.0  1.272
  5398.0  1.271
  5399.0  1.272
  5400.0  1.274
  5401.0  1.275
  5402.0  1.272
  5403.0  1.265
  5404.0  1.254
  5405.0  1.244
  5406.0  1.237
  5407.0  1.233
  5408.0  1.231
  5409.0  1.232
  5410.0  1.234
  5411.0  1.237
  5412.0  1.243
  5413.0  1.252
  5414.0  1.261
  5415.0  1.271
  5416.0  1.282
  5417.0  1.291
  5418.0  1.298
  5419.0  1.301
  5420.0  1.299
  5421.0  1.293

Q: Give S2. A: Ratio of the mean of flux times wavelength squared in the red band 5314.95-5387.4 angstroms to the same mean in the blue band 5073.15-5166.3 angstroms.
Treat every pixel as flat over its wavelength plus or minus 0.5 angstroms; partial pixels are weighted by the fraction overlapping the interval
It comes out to 1.1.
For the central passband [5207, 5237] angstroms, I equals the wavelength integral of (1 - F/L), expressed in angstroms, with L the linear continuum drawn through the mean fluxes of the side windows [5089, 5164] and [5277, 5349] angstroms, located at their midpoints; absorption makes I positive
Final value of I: 0.63 angstroms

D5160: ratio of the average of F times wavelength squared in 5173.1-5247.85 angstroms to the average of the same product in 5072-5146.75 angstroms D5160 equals 1.0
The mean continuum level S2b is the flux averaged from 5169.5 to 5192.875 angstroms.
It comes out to 1.14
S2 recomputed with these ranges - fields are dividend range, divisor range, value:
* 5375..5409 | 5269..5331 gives 1.02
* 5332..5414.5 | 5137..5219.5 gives 1.14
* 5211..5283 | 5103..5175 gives 1.07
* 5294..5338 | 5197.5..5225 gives 1.07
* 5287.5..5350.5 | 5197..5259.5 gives 1.05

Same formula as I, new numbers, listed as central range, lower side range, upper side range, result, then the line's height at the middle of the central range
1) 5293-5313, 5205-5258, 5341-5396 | -0.4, 1.3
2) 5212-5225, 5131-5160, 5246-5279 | -0.3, 1.28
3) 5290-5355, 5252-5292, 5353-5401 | -0.9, 1.3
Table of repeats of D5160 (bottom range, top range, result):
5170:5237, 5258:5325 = 1.10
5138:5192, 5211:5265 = 1.12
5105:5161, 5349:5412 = 1.11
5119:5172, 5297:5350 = 1.12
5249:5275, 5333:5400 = 1.07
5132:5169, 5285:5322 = 1.13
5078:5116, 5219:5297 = 1.07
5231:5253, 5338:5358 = 1.03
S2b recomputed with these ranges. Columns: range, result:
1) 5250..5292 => 1.29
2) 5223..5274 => 1.28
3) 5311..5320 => 1.37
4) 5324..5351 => 1.28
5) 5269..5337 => 1.31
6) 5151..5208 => 1.2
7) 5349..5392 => 1.32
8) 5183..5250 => 1.26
